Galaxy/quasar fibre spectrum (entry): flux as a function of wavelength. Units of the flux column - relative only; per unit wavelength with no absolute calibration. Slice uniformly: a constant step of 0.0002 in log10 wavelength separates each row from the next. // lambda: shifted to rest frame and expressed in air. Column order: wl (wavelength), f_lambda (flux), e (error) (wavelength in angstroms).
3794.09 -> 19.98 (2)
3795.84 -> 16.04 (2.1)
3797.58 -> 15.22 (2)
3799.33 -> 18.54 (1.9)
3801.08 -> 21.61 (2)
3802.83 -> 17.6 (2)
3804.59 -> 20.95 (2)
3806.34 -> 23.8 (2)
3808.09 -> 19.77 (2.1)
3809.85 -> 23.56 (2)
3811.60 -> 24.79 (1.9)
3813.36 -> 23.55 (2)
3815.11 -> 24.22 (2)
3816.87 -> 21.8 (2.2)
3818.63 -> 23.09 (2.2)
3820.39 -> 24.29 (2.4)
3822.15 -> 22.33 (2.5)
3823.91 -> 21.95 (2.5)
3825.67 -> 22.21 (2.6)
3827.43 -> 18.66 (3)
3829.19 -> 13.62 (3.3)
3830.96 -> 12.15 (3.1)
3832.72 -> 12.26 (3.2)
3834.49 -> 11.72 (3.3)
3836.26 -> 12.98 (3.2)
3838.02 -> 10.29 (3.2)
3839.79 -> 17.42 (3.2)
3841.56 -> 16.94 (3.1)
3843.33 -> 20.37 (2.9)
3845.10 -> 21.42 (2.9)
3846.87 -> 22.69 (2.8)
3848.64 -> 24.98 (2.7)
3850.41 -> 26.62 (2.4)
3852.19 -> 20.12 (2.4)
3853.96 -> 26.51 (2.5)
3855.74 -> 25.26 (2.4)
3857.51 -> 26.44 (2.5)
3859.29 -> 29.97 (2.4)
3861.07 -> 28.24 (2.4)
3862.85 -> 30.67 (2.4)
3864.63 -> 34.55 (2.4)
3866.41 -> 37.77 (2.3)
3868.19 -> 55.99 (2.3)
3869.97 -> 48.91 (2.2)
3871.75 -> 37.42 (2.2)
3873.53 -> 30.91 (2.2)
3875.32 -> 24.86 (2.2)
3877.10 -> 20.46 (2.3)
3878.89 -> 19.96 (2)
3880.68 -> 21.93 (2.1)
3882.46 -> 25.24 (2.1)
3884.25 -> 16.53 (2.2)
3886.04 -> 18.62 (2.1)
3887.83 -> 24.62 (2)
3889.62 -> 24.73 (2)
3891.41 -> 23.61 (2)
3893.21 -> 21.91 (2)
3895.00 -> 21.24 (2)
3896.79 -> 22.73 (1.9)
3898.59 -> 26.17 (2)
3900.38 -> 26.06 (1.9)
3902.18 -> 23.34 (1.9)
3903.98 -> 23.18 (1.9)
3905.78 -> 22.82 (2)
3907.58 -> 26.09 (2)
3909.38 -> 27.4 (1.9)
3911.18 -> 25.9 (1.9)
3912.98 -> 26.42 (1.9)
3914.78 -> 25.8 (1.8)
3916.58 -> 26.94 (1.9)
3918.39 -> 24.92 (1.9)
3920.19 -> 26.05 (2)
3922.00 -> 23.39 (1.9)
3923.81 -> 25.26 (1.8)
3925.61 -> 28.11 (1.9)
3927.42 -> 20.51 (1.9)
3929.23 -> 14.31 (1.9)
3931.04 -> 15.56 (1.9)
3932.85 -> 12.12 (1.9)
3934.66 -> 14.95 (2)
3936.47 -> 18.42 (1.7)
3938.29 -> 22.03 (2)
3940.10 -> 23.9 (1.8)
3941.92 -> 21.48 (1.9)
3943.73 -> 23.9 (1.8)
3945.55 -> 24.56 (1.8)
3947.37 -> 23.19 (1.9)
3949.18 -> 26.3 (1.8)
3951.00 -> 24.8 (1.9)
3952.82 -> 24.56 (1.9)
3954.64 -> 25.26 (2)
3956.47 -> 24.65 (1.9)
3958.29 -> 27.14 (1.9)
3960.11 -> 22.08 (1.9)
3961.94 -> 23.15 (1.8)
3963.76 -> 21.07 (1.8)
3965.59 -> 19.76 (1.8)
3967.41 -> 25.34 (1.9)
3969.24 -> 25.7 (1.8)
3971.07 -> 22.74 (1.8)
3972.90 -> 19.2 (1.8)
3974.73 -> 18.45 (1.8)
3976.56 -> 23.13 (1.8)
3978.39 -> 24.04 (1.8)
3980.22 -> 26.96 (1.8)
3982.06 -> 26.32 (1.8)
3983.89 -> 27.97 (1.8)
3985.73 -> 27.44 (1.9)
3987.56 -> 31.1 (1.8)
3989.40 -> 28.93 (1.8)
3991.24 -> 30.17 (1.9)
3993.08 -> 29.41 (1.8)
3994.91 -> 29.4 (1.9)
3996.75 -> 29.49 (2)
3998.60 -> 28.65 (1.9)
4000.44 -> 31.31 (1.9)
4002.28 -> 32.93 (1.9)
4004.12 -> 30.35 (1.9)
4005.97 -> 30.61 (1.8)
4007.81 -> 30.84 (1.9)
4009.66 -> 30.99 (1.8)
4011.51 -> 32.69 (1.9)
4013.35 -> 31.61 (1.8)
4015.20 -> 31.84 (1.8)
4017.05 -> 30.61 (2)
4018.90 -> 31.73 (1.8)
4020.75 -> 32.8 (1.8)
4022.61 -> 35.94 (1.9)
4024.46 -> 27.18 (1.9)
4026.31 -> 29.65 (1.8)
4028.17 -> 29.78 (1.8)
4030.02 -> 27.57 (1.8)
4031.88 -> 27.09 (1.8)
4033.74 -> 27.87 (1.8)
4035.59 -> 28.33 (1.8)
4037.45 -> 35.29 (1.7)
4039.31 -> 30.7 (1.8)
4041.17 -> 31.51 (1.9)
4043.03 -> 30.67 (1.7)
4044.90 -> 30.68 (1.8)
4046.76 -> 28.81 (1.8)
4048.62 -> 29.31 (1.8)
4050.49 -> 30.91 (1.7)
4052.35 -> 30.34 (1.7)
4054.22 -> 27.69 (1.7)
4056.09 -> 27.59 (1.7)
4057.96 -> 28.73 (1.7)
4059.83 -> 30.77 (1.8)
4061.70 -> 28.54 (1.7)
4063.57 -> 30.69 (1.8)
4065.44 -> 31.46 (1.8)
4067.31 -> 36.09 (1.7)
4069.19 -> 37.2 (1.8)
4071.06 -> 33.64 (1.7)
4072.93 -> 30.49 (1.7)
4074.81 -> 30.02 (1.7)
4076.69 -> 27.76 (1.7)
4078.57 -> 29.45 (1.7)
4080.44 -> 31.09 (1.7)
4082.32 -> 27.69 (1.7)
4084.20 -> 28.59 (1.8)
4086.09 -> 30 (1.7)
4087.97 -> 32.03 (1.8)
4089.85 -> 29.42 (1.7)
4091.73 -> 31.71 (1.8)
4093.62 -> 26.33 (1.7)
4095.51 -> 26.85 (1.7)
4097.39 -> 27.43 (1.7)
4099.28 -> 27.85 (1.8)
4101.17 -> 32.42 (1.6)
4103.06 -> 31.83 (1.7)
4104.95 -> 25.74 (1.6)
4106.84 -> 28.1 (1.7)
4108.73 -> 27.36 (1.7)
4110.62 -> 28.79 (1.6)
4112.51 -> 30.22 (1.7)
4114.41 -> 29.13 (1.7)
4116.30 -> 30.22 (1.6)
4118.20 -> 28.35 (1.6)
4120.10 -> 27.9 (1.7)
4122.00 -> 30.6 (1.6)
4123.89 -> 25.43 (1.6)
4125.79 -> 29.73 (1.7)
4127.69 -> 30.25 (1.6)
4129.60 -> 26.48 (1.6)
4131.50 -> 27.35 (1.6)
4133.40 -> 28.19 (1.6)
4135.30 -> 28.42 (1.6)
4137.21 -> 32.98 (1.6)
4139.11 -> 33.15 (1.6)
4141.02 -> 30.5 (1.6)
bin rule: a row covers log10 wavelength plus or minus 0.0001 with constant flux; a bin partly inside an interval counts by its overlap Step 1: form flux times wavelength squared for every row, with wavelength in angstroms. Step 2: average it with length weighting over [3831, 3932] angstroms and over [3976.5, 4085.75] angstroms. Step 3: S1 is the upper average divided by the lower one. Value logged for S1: 1.3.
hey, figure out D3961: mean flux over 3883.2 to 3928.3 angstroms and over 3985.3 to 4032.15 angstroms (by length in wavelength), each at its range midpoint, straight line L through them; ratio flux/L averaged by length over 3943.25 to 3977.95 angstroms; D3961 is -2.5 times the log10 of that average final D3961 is 0.17 mag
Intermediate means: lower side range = 24.1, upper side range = 30.5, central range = 23.4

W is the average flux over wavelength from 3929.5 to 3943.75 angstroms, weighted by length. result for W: 18.5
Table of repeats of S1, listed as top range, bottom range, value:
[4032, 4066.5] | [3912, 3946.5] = 1.44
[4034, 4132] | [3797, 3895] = 1.43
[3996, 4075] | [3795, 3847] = 1.79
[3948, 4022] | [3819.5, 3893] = 1.21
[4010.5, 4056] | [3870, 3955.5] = 1.37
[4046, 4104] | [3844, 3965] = 1.31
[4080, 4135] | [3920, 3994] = 1.32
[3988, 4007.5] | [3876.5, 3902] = 1.42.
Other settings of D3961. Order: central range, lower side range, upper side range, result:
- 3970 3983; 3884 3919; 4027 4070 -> 0.18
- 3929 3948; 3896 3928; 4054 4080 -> 0.31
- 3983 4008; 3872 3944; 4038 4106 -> -0.12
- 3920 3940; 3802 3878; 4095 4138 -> 0.27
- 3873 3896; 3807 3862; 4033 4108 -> 0.02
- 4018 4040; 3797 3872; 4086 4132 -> -0.11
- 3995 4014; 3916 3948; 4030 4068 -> -0.15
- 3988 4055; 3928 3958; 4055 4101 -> -0.15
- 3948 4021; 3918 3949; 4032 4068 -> -0.08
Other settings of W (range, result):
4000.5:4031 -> 31.1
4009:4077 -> 30.7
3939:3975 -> 23.4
